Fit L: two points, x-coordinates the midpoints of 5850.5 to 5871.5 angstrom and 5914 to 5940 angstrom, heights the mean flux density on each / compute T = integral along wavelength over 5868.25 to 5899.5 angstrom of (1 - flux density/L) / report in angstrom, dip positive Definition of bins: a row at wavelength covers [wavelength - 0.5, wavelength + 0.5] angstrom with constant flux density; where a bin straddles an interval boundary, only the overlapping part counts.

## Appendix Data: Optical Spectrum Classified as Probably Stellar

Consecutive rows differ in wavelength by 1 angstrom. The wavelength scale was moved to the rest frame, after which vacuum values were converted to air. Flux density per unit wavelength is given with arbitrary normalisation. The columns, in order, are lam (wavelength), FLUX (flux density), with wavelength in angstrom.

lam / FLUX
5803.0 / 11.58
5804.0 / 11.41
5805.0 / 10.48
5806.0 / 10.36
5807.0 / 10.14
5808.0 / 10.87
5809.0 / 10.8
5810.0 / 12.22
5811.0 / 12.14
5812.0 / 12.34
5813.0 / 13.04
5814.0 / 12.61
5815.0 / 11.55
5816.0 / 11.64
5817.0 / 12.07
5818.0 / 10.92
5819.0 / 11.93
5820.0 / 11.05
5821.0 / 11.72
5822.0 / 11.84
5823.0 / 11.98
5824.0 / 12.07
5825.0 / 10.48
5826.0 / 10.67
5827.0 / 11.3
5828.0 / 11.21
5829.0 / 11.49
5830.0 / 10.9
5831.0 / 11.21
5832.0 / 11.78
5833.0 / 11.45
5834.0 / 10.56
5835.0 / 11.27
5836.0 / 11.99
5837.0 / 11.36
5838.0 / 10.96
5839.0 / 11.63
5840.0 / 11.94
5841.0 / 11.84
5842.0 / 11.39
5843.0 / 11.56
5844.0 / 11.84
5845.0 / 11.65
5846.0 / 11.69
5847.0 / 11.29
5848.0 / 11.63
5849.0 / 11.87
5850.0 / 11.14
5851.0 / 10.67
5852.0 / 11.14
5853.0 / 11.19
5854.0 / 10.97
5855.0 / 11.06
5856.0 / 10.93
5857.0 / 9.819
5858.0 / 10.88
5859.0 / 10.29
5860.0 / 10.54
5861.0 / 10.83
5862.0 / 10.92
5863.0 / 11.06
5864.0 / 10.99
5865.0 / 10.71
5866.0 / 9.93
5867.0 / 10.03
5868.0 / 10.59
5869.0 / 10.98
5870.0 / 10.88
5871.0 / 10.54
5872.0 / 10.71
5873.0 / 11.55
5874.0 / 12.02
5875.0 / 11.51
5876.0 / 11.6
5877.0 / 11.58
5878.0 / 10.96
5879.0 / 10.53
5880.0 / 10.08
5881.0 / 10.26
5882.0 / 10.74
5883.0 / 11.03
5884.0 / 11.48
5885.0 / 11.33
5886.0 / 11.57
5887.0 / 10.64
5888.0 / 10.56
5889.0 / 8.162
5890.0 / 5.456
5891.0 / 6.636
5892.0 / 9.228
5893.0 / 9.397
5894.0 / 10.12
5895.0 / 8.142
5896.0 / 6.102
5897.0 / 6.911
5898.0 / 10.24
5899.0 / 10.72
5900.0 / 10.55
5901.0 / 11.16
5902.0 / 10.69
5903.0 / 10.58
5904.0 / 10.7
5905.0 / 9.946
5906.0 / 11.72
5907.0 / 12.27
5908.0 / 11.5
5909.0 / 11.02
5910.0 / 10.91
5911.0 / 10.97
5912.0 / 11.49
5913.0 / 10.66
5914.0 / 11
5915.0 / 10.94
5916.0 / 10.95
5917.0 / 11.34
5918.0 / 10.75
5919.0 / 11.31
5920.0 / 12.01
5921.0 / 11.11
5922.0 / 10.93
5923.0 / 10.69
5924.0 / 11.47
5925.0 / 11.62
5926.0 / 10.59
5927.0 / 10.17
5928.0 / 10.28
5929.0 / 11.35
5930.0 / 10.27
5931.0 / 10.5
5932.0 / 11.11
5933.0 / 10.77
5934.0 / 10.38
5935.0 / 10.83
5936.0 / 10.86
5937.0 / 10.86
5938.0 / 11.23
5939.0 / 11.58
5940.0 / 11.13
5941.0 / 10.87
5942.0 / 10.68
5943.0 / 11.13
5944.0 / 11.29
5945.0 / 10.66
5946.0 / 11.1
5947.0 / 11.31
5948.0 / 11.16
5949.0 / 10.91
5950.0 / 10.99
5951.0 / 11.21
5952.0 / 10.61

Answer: 2.13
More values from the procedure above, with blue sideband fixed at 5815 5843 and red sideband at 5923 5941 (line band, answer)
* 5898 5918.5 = 0.06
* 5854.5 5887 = 0.98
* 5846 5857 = 0.16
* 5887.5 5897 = 2.54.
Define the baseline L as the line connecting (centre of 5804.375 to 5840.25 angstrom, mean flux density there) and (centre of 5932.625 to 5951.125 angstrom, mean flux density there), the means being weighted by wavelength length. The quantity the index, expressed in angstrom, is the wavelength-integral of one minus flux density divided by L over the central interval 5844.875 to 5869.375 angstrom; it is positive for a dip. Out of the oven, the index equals 0.9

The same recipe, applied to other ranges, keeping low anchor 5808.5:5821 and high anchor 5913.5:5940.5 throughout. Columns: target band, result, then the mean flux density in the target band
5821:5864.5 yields 1.5 angstrom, 11.2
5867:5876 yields 0.3 angstrom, 11.1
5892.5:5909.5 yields 1.6 angstrom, 10.1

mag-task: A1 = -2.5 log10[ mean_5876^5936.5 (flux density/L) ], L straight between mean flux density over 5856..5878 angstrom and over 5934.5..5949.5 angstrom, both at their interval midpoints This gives 0.05 mag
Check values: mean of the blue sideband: 10.9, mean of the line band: 10.5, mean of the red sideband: 11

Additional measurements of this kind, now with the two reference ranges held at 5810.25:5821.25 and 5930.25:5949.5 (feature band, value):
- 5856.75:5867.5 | 0.098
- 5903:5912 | 0.009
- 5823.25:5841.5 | 0.042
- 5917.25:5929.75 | 0.007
